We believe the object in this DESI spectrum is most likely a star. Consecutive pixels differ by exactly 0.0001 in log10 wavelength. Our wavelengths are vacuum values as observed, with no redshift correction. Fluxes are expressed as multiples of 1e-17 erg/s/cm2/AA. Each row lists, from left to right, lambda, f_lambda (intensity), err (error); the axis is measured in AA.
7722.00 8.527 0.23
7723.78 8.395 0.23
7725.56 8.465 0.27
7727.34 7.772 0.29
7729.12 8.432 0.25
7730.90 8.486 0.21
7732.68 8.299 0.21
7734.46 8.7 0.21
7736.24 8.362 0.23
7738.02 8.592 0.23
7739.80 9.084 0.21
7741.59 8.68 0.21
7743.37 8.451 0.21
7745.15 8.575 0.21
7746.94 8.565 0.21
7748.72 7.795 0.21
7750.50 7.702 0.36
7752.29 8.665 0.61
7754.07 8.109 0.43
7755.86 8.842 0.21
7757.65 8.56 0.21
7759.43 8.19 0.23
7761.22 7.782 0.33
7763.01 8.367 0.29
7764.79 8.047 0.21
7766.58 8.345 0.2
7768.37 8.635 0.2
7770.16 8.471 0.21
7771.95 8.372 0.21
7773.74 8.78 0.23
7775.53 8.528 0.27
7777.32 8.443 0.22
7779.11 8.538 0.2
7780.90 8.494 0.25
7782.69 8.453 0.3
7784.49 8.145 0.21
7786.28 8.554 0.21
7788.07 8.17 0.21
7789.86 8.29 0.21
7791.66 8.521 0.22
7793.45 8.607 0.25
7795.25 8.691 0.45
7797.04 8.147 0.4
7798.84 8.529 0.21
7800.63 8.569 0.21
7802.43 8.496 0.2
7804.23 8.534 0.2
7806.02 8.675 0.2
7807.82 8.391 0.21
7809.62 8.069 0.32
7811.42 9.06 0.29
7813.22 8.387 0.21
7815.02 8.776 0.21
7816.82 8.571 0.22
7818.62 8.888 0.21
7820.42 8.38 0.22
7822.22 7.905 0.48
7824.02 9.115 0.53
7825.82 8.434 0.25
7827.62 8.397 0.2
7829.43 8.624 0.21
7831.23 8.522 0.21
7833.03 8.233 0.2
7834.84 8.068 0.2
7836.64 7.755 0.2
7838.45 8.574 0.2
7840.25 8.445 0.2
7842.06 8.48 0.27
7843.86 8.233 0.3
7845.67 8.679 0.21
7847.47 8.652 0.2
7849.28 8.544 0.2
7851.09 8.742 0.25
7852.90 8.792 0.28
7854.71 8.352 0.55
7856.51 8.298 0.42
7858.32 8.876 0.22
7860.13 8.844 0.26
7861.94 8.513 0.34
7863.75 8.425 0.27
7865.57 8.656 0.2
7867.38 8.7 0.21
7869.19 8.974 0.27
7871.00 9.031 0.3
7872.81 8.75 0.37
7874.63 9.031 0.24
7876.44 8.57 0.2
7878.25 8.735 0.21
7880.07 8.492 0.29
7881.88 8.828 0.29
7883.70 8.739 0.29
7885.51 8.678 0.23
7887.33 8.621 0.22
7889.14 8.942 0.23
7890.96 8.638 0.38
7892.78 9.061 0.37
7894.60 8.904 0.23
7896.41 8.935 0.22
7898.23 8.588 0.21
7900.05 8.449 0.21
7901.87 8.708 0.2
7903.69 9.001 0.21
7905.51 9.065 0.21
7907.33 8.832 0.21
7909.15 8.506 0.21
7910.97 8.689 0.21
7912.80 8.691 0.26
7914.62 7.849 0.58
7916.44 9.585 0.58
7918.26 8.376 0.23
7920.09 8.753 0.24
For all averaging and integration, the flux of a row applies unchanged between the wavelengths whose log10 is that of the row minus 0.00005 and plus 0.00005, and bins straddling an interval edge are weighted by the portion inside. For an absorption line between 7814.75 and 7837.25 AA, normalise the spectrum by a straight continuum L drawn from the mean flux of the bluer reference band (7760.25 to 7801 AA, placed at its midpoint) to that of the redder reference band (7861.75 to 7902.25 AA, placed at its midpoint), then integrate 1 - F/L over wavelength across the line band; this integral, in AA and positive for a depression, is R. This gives 0.3 AA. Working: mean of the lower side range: 8.41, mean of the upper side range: 8.74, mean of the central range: 8.44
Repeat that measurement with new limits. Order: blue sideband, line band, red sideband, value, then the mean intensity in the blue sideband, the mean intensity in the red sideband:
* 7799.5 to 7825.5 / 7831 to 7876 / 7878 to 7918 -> 0.4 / 8.56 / 8.75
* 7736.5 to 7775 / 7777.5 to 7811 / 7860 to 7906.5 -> 0.3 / 8.41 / 8.76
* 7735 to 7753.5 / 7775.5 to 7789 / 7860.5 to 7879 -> 0.2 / 8.45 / 8.74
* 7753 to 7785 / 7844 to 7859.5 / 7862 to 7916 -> 0.0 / 8.4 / 8.73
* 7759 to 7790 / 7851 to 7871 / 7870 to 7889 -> 0.1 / 8.37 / 8.76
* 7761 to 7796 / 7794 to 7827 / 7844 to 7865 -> -0.2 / 8.42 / 8.59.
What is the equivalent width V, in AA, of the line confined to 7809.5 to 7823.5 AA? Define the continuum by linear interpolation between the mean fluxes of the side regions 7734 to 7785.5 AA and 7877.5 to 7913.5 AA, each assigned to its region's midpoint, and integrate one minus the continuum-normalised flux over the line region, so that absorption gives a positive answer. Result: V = 0.02 AA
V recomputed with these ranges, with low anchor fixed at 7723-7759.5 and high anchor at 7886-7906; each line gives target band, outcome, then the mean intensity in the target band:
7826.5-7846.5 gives 0.7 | 8.36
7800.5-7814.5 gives 0.1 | 8.52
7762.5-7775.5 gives 0.1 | 8.44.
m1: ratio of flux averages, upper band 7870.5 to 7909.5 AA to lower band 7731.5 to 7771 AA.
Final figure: 1.0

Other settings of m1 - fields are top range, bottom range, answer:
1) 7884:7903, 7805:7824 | 1.03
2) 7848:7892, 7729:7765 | 1.04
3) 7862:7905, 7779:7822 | 1.03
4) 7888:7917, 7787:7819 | 1.03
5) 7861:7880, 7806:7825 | 1.02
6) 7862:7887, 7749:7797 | 1.04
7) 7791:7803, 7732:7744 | 0.99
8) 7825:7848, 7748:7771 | 1.01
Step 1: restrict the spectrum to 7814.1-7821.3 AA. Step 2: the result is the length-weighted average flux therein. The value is 8.65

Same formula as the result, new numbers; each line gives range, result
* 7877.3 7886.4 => 8.7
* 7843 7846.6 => 8.47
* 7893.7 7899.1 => 8.82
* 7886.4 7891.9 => 8.73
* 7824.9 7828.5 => 8.43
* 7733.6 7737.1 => 8.53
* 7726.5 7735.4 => 8.34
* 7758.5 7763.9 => 8.12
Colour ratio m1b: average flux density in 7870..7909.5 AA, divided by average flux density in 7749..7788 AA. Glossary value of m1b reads 1.0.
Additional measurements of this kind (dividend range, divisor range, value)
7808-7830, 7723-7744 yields 1.01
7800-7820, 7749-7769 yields 1.04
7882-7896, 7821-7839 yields 1.05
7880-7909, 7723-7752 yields 1.05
